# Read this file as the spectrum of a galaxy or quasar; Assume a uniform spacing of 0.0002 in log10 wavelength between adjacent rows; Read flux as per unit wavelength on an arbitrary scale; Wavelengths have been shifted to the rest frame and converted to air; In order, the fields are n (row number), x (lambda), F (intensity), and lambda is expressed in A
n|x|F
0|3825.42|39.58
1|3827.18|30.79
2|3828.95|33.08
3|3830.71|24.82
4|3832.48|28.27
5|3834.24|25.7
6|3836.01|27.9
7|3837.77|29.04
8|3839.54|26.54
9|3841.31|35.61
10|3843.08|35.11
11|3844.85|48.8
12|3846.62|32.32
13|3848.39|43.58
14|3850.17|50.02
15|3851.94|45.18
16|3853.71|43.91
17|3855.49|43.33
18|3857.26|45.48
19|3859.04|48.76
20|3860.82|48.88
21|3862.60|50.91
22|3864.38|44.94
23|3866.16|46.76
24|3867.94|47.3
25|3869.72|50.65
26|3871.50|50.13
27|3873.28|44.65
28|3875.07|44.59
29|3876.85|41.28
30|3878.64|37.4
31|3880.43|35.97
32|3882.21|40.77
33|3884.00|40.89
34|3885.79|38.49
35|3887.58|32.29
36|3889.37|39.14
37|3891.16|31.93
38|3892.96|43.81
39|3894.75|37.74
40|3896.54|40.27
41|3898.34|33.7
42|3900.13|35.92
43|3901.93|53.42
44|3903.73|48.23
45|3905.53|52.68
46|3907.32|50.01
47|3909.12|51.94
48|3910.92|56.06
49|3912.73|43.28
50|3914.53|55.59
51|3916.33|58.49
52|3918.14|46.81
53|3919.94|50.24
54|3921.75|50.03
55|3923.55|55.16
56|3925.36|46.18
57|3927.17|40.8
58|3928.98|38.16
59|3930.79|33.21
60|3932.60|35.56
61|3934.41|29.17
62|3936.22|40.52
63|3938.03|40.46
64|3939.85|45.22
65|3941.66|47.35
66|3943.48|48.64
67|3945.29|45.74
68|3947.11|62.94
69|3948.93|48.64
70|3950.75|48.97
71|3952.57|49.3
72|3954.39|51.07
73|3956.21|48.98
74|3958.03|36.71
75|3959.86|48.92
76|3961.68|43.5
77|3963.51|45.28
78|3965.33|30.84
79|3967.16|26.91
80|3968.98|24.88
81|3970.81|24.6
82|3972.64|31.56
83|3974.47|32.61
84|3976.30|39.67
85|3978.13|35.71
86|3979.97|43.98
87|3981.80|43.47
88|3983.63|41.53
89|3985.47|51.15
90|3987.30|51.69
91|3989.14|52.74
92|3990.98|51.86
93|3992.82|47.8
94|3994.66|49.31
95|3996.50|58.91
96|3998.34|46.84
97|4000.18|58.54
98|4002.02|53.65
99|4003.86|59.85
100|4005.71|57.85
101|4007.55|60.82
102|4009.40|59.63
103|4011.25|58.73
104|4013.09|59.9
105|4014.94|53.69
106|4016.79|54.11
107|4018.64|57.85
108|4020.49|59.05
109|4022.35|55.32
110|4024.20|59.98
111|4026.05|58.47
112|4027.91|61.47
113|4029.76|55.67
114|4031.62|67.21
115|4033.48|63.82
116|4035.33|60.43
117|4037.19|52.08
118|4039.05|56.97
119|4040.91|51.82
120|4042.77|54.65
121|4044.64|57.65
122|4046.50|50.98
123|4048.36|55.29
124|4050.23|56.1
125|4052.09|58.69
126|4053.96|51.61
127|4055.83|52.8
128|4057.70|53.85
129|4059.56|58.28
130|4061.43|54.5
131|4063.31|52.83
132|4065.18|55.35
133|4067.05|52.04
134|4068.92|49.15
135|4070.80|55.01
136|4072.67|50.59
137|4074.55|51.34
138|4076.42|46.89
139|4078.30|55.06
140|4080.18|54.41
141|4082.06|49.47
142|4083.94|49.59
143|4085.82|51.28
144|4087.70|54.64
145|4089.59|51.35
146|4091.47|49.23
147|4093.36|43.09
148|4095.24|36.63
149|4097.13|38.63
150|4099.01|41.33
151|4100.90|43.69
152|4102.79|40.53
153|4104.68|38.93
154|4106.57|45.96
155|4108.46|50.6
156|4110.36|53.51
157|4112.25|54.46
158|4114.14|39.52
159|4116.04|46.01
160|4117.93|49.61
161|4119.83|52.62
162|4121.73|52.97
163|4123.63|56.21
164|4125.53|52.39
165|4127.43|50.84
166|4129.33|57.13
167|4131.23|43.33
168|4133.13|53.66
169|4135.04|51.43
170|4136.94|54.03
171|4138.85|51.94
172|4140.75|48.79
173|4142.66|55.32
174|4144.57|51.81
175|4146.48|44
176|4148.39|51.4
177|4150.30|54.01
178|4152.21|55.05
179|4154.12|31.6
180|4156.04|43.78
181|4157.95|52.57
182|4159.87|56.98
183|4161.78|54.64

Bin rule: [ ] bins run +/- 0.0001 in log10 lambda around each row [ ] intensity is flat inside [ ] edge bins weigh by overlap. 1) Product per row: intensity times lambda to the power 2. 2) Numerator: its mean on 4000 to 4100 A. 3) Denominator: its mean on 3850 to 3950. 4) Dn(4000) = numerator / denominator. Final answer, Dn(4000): 1.30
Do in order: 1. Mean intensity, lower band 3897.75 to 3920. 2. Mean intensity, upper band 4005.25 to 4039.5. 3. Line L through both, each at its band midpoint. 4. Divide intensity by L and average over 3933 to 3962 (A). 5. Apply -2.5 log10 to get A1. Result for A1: 0.144 mag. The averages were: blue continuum 49.1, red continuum 58.6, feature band 45.9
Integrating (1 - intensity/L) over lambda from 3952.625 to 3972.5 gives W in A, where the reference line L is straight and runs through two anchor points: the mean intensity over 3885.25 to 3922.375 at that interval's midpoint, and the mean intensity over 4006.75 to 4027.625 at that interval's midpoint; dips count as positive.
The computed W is 5.13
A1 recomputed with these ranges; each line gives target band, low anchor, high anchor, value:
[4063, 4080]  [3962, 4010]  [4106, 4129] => -0.072 mag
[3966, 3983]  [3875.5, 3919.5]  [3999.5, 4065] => 0.454 mag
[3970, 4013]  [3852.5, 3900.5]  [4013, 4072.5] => 0.071 mag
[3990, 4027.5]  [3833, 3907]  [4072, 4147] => -0.221 mag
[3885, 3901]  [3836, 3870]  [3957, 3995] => 0.134 mag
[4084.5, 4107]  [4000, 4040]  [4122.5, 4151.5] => 0.209 mag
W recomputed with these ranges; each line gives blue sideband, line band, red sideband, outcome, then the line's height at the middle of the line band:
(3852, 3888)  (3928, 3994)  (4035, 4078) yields 8.9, 48.8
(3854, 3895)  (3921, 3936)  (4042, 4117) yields 1.3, 44.8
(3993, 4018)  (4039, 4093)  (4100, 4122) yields -2.1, 51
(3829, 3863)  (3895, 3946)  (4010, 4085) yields -0.9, 44.6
